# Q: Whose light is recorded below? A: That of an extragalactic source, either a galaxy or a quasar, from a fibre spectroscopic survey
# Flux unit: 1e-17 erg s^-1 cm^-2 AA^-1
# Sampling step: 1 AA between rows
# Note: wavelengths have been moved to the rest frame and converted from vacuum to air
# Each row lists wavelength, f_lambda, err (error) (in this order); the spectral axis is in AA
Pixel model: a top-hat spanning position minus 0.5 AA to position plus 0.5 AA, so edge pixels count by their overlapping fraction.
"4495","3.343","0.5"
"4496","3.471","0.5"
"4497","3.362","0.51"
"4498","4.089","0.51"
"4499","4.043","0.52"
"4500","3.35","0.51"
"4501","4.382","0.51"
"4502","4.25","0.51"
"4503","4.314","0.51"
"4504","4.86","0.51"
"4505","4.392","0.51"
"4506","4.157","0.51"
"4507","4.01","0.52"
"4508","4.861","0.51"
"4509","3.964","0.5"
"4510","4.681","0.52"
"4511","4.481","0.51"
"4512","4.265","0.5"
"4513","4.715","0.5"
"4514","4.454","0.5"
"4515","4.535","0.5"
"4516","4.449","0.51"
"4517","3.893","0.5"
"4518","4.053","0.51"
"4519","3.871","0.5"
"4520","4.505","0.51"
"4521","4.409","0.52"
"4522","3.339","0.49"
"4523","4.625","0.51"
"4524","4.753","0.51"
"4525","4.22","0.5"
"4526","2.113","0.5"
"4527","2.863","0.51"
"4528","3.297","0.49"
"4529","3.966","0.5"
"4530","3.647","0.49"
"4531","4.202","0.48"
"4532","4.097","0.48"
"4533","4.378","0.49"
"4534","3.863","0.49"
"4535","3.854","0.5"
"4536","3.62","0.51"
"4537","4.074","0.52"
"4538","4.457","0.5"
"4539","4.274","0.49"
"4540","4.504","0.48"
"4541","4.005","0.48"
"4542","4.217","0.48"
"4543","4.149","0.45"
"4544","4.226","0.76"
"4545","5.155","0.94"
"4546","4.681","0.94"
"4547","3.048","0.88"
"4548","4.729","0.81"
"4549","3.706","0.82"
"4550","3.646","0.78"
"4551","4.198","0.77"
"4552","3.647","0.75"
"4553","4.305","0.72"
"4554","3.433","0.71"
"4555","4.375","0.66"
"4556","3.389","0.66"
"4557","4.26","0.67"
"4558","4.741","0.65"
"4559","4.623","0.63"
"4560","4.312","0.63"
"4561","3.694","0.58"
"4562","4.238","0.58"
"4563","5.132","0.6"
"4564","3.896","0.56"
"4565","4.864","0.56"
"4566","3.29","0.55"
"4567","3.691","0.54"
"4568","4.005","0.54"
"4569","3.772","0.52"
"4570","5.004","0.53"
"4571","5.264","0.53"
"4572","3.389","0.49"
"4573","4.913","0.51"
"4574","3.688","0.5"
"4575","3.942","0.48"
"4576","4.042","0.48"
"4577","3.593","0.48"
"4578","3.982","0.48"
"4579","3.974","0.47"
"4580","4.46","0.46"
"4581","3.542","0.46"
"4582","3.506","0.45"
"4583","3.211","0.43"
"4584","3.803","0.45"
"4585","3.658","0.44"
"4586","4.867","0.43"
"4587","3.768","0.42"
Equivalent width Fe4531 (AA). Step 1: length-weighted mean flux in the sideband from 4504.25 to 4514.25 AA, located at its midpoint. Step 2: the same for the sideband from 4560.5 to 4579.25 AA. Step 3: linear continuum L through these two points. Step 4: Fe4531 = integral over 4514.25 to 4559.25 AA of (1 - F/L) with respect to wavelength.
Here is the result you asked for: 2.39 AA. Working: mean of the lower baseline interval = 4.41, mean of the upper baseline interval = 4.13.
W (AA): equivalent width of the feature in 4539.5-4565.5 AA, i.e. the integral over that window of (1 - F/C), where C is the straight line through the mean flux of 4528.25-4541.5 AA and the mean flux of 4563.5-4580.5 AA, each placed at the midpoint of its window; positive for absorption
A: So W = -0.8 AA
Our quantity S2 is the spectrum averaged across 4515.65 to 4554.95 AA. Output 4.01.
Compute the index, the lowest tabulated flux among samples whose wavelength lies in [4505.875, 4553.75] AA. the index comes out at 2.113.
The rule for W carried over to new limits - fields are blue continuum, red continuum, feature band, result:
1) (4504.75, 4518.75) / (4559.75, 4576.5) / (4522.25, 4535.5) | 1.4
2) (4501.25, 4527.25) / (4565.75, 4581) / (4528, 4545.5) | 0.1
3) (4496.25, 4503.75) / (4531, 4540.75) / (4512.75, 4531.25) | 0.4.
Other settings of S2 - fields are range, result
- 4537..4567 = 4.17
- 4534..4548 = 4.18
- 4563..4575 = 4.19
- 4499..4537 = 4.1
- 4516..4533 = 3.9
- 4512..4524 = 4.28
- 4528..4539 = 3.99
